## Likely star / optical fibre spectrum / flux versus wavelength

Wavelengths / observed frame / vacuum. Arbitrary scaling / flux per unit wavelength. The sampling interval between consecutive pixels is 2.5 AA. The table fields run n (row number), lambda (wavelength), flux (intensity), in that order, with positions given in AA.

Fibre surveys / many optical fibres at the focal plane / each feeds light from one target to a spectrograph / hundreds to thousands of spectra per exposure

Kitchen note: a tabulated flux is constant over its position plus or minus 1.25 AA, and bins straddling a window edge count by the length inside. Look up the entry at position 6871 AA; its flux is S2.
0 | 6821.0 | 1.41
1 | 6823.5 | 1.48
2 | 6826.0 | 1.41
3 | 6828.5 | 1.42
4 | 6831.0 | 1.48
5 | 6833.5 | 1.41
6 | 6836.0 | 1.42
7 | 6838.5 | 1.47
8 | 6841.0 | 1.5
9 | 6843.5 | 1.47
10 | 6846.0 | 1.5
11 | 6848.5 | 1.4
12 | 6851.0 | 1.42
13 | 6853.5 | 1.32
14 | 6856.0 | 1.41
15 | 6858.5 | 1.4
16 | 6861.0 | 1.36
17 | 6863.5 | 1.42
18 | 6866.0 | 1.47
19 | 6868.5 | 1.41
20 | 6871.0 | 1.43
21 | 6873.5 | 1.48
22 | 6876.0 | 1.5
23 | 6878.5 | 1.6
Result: 1.43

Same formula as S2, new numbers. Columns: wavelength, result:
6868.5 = 1.41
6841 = 1.5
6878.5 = 1.6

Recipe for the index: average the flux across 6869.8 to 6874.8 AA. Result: 1.46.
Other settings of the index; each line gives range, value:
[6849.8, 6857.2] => 1.38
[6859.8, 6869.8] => 1.42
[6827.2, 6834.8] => 1.44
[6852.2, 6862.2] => 1.37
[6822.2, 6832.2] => 1.45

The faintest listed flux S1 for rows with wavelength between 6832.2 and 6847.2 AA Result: 1.41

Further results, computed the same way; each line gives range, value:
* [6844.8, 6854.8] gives 1.32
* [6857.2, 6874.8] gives 1.36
